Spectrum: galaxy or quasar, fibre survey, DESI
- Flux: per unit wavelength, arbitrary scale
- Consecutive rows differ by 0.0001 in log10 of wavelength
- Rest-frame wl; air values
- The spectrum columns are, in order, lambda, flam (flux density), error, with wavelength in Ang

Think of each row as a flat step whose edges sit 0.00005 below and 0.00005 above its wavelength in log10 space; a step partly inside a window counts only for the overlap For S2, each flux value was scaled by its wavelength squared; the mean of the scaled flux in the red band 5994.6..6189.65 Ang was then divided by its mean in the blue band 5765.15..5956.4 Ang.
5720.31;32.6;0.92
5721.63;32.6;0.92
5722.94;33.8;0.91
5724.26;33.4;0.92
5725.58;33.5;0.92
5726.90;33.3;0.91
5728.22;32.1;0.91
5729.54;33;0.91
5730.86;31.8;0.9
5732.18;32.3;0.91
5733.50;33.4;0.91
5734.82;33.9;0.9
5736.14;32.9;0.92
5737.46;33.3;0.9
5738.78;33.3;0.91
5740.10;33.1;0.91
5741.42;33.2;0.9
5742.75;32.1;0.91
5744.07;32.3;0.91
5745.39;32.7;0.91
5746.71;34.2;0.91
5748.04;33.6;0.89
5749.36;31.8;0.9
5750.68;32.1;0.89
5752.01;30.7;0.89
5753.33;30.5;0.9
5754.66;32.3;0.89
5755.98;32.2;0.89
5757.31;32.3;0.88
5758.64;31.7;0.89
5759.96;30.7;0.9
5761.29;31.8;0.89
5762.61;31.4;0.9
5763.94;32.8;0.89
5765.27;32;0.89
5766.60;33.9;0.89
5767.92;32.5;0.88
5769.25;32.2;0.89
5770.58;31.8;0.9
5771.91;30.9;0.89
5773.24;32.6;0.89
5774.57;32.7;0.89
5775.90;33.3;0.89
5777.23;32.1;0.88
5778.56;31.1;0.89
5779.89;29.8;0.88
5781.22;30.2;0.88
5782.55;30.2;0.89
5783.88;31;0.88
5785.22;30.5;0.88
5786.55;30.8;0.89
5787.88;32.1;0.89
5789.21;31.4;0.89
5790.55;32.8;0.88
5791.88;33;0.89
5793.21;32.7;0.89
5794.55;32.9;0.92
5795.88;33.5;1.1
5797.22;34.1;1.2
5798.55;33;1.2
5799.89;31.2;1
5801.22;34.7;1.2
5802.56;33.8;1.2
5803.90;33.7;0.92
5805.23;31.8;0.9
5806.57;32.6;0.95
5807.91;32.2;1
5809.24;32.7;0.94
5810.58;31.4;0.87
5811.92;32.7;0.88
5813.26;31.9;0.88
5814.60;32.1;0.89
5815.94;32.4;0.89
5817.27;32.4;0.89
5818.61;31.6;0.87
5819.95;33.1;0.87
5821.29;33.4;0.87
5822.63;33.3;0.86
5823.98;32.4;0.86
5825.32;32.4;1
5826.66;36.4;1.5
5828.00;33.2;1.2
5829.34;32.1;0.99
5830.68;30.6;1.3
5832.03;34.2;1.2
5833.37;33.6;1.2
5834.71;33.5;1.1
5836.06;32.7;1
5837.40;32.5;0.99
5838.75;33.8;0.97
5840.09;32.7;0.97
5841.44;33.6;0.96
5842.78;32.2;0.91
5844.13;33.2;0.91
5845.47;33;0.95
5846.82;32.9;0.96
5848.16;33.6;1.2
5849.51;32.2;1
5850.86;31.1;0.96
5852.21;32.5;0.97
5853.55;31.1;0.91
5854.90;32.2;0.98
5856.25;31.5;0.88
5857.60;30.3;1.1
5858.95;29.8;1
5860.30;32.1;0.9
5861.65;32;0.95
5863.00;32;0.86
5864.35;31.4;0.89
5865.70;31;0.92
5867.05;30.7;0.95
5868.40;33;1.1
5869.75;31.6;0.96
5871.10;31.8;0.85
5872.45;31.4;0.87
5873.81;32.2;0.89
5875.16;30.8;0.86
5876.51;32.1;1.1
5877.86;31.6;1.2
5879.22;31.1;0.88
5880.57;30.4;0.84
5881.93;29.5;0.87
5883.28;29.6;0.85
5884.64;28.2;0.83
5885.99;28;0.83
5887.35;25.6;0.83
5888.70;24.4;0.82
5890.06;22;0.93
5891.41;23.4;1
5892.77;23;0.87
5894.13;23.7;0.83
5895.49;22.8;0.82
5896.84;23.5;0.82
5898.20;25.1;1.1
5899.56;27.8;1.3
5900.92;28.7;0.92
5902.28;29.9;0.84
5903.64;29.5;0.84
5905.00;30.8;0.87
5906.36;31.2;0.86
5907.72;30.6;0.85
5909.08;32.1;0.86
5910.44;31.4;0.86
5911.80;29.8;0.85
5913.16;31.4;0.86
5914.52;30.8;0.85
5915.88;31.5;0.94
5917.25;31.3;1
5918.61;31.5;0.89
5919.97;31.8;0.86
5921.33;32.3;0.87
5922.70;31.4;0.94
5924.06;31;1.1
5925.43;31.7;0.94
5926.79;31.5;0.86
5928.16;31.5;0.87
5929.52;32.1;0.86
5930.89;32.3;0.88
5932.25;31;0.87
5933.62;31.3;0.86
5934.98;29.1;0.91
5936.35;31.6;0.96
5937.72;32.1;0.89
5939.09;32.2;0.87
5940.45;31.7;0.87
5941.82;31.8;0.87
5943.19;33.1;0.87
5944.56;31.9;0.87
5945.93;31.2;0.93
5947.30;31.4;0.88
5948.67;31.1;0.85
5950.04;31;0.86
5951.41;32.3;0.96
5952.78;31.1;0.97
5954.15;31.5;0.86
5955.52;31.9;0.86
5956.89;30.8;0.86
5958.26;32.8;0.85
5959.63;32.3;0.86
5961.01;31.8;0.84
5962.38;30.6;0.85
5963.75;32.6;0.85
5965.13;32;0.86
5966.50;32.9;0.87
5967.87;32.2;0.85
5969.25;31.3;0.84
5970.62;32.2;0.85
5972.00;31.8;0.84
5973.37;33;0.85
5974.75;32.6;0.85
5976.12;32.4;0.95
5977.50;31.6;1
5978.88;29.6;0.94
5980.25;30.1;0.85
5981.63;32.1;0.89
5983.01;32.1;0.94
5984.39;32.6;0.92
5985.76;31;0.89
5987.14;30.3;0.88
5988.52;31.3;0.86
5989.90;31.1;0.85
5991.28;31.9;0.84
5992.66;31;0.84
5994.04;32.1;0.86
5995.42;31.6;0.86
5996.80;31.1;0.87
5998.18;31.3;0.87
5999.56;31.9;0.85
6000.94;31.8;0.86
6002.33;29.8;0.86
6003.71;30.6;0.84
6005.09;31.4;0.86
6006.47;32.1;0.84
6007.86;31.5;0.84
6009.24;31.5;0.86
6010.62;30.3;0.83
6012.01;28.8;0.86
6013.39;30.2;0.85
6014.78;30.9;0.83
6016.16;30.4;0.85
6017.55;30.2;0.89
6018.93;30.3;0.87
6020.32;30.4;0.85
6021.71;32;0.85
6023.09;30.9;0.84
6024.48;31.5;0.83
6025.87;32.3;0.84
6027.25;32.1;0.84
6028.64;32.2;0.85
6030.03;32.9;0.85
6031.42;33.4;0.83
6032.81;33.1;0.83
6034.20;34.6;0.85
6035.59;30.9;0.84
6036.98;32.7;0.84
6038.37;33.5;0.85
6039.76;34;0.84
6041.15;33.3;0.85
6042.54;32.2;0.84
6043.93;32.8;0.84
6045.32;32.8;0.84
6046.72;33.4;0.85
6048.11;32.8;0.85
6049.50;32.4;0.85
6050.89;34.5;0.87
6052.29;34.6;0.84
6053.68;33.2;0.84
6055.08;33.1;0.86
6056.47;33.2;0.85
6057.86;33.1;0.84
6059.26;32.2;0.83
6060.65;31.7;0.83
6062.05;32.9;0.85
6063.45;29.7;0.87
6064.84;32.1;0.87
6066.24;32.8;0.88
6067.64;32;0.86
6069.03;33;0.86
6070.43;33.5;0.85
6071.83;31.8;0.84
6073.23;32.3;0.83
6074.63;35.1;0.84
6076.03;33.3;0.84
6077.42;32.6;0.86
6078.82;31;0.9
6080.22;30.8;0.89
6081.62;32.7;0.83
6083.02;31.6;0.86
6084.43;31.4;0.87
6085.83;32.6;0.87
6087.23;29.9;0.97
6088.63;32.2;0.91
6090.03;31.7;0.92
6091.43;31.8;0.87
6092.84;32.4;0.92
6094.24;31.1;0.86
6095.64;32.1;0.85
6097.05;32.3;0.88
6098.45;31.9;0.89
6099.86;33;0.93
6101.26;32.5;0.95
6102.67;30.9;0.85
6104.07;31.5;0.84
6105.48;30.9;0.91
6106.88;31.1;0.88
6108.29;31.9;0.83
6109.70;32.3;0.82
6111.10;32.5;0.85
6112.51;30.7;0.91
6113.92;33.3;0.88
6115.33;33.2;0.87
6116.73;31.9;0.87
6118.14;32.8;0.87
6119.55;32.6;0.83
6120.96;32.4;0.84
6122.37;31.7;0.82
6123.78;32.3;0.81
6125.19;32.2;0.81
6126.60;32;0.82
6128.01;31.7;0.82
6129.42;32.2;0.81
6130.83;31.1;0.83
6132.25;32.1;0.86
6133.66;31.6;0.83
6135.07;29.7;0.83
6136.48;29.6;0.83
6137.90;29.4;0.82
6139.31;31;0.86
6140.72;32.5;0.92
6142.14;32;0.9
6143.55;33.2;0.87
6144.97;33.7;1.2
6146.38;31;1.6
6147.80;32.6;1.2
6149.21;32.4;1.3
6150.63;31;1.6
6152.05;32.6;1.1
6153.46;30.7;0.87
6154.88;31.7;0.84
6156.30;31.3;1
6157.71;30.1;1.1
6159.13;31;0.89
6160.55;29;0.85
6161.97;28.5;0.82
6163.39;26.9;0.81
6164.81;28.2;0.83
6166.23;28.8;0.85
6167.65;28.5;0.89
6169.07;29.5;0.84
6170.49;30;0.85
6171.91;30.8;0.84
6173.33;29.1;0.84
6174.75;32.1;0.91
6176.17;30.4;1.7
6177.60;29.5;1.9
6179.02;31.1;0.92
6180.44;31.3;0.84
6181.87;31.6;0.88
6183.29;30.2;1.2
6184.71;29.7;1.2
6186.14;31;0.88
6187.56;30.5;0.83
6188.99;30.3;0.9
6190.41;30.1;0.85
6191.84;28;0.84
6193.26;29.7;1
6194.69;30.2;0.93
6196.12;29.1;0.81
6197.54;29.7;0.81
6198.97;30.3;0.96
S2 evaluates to 1.1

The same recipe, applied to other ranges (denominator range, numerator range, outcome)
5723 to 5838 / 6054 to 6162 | 1.10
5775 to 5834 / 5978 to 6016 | 1.02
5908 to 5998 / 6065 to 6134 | 1.07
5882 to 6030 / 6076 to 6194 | 1.08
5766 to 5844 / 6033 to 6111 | 1.09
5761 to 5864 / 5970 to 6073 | 1.06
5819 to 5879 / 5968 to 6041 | 1.03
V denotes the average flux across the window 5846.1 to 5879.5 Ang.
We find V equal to 31.7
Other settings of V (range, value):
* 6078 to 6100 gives 31.7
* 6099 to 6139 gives 31.7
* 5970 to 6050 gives 31.7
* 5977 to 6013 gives 31.2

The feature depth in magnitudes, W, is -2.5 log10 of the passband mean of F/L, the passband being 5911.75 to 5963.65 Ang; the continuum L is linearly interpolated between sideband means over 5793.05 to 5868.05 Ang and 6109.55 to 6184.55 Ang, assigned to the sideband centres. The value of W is 0.017 mag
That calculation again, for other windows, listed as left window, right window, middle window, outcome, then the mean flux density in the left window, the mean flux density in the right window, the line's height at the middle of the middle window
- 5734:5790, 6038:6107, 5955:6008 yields 0.023 mag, 32.1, 32.4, 32.3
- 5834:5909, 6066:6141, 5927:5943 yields -0.033 mag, 30.1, 31.9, 30.6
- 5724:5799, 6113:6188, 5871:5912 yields 0.126 mag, 32.3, 31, 31.9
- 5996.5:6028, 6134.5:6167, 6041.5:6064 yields -0.064 mag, 31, 30.7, 30.9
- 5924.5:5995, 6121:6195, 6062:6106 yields -0.033 mag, 31.7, 30.7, 31.1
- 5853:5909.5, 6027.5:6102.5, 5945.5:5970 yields -0.039 mag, 29.2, 32.5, 30.6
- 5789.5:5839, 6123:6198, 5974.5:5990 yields 0.014 mag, 32.9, 30.7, 31.8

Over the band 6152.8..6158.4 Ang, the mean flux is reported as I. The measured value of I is 31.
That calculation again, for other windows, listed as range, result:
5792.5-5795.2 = 32.8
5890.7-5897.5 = 23.3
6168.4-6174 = 29.9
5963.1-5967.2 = 32.5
